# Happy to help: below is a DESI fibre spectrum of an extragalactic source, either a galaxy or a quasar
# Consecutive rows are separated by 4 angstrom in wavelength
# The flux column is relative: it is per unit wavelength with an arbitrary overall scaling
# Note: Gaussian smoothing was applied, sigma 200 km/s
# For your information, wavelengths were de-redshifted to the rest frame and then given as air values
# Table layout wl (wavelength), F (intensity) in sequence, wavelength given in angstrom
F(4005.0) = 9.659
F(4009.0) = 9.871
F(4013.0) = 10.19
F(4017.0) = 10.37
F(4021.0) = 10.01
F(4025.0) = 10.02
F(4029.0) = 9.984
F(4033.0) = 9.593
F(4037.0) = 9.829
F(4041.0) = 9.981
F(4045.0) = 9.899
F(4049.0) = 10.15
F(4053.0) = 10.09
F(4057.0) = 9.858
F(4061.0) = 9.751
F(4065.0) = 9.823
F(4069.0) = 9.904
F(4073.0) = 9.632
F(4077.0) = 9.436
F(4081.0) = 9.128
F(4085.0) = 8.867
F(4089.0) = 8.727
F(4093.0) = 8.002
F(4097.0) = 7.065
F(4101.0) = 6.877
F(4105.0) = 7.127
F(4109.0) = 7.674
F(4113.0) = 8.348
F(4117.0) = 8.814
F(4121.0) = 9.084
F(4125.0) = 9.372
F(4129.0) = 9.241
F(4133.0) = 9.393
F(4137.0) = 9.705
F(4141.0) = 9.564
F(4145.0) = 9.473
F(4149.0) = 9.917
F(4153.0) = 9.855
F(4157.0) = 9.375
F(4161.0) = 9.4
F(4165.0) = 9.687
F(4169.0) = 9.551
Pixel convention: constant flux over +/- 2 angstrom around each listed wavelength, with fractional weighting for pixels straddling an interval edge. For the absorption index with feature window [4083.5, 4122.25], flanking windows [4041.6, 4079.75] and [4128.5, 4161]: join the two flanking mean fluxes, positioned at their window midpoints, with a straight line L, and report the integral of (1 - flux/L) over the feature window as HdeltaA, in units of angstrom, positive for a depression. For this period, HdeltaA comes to 6.7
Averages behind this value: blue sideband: 9.83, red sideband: 9.57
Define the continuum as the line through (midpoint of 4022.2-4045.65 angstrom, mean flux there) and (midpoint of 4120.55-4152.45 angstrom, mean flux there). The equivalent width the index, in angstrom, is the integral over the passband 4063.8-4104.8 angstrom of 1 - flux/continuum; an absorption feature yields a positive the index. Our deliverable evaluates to 4.4 angstrom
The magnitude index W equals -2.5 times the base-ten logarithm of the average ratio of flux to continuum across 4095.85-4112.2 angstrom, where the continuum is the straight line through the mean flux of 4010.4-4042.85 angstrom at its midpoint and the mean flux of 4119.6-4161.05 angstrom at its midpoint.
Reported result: 0.31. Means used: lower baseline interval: 9.99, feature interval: 7.28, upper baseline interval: 9.5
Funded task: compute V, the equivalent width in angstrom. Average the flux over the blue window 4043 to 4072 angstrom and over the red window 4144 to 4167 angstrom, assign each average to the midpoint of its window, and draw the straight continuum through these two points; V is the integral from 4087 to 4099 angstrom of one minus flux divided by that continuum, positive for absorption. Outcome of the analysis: 2.30 angstrom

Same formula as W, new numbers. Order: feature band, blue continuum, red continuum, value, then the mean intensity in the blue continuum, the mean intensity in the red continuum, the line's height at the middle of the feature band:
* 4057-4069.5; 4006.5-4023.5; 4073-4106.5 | -0.106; 10.1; 8.26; 8.91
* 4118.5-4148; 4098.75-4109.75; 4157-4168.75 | -0.133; 7.17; 9.52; 8.33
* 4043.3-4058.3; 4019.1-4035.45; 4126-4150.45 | -0.020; 9.9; 9.53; 9.82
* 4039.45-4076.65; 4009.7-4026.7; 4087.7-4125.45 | -0.079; 10.1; 8.05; 9.19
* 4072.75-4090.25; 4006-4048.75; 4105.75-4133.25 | 0.014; 9.97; 8.73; 9.25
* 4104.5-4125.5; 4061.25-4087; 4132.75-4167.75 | 0.136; 9.48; 9.61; 9.55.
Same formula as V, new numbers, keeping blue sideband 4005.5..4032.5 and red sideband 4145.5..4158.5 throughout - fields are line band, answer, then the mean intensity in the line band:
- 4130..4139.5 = 0.2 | 9.52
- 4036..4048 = 0.0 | 9.93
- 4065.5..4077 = 0.2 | 9.72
